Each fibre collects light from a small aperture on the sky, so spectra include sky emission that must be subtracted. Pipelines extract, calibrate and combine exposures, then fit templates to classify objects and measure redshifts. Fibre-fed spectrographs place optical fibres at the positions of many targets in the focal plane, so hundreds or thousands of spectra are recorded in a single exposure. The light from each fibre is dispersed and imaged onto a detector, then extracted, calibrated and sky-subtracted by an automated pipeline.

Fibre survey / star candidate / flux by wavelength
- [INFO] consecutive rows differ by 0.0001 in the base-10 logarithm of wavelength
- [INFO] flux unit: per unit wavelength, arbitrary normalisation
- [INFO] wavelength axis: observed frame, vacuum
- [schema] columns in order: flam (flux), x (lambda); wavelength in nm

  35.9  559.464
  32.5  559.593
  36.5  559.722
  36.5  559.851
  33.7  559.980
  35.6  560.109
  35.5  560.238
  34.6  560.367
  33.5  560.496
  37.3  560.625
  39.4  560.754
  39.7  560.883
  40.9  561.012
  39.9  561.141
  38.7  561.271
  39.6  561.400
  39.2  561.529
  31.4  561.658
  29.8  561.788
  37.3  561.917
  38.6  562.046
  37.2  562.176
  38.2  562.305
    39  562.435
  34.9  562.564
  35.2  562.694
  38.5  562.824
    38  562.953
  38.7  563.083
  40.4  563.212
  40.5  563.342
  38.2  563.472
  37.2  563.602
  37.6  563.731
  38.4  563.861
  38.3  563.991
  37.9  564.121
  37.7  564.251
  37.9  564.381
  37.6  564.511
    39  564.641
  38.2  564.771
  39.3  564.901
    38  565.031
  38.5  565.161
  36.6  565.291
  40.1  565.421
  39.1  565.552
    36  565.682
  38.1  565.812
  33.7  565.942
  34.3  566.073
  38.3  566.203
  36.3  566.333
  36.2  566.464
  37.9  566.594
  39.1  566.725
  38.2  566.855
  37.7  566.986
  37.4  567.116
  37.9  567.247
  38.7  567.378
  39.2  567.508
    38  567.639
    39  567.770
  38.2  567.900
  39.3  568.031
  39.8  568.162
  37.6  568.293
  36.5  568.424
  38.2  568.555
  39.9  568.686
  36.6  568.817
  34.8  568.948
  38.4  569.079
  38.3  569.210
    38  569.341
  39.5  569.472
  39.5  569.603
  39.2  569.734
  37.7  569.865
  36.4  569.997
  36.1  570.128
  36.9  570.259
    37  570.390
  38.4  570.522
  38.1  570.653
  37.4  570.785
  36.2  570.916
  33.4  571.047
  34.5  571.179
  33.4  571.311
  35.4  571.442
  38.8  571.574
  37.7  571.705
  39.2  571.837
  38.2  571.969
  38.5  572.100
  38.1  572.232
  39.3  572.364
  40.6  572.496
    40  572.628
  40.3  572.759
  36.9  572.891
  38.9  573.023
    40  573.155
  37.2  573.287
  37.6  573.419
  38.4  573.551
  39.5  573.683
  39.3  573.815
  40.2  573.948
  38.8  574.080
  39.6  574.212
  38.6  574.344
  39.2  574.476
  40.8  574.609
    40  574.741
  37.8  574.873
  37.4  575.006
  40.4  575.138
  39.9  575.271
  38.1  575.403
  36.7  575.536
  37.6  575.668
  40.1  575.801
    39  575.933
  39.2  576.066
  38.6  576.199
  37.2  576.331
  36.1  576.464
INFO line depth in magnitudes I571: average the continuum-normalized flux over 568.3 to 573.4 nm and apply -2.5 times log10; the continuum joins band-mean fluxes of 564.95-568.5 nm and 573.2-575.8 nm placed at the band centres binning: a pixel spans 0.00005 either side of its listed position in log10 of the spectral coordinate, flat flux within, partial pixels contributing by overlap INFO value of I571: 0.02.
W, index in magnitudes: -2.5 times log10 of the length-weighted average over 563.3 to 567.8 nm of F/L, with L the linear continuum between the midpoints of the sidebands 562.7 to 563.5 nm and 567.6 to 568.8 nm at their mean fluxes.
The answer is 0.02 mag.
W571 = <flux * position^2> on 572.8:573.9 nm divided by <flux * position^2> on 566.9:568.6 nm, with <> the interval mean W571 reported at 1.0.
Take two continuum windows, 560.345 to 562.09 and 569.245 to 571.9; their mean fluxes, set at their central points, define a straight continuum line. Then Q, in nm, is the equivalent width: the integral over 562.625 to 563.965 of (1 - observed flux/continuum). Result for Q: -0.04 nm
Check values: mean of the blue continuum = 37.2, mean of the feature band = 38.3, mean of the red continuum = 37.2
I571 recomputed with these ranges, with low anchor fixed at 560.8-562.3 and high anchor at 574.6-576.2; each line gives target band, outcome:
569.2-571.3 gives 0.03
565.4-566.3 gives 0.03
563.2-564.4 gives -0.02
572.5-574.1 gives -0.01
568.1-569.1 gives 0.02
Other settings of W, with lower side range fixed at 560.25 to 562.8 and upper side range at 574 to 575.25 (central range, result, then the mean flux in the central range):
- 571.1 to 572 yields 0.06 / 36.6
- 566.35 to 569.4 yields 0.00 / 38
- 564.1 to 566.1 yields 0.00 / 37.7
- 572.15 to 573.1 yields -0.01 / 39.1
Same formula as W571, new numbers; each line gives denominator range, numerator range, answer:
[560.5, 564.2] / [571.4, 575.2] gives 1.07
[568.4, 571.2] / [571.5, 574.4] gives 1.05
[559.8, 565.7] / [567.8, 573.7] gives 1.04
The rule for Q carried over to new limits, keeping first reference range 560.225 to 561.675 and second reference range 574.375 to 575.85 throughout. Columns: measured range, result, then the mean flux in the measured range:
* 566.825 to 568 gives 0.000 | 38.3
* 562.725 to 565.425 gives -0.023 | 38.3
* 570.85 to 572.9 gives 0.057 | 37.6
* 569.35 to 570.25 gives 0.011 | 38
